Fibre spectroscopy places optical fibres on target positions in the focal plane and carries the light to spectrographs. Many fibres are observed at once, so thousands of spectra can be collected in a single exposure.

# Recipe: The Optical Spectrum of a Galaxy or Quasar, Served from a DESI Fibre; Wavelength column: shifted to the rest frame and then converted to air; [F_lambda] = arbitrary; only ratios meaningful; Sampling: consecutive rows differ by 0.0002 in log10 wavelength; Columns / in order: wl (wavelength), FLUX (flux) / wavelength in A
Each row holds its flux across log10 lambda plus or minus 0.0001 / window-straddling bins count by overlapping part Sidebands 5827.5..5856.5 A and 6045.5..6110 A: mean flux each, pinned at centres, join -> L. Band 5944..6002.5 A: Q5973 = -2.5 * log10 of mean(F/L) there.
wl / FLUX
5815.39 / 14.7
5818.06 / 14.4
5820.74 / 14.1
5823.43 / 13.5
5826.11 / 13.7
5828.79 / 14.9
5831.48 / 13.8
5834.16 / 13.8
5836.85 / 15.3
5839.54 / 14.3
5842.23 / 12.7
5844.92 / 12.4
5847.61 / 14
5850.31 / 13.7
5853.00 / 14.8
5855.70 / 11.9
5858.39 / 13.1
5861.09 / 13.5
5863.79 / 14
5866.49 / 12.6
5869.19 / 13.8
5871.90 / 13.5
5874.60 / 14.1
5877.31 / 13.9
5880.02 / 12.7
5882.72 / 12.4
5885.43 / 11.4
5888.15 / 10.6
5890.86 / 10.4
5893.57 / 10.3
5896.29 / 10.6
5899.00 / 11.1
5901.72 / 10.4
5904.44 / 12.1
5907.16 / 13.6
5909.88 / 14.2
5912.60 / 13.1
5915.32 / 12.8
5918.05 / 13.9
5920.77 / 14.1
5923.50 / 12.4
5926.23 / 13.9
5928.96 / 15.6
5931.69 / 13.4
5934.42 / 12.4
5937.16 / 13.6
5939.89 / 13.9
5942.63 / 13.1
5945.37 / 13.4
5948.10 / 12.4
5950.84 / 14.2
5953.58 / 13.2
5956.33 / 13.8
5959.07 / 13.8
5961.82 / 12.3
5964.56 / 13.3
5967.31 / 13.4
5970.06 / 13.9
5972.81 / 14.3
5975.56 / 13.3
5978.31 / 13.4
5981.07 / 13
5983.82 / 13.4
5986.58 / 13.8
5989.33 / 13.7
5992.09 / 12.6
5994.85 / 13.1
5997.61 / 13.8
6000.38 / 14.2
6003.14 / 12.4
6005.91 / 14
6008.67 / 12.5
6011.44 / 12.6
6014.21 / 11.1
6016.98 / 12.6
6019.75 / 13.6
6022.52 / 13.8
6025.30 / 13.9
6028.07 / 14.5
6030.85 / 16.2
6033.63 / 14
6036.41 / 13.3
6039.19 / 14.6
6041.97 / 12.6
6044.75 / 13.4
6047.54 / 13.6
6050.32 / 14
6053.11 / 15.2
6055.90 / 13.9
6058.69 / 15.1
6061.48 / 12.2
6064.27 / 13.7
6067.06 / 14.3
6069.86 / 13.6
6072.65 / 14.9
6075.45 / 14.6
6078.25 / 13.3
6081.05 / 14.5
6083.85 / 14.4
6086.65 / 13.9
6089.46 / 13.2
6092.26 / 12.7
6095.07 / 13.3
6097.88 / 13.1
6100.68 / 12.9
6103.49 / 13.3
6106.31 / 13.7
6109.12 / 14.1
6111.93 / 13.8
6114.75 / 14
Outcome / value 0.03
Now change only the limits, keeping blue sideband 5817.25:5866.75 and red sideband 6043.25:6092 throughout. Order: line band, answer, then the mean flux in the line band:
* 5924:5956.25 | 0.02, 13.5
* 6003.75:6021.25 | 0.10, 12.7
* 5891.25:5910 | 0.19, 11.5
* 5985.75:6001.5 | 0.03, 13.5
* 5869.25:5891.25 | 0.10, 12.5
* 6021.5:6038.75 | -0.03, 14.3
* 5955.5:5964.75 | 0.05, 13.3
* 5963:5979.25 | 0.02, 13.6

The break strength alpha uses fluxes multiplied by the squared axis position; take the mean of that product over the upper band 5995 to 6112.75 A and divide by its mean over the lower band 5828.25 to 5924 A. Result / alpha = 1.12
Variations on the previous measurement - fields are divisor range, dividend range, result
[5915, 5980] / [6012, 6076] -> 1.06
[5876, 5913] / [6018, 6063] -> 1.24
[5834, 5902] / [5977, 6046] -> 1.11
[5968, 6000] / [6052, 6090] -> 1.07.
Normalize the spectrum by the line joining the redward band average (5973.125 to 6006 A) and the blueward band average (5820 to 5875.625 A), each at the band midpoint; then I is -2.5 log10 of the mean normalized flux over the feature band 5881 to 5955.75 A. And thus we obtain 0.07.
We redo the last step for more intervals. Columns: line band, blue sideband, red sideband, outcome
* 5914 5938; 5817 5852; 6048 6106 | 0.02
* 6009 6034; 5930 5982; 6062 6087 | 0.02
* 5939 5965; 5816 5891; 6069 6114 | 0.02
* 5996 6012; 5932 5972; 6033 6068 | 0.03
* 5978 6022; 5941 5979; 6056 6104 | 0.03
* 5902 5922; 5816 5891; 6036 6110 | 0.02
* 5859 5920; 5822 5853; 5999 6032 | 0.10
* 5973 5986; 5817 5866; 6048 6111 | 0.03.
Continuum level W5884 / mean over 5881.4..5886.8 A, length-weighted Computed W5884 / 11.9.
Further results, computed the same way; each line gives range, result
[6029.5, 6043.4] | 14.1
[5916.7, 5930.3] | 14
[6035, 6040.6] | 13.9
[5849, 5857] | 13.5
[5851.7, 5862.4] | 13.3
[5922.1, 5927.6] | 13.1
